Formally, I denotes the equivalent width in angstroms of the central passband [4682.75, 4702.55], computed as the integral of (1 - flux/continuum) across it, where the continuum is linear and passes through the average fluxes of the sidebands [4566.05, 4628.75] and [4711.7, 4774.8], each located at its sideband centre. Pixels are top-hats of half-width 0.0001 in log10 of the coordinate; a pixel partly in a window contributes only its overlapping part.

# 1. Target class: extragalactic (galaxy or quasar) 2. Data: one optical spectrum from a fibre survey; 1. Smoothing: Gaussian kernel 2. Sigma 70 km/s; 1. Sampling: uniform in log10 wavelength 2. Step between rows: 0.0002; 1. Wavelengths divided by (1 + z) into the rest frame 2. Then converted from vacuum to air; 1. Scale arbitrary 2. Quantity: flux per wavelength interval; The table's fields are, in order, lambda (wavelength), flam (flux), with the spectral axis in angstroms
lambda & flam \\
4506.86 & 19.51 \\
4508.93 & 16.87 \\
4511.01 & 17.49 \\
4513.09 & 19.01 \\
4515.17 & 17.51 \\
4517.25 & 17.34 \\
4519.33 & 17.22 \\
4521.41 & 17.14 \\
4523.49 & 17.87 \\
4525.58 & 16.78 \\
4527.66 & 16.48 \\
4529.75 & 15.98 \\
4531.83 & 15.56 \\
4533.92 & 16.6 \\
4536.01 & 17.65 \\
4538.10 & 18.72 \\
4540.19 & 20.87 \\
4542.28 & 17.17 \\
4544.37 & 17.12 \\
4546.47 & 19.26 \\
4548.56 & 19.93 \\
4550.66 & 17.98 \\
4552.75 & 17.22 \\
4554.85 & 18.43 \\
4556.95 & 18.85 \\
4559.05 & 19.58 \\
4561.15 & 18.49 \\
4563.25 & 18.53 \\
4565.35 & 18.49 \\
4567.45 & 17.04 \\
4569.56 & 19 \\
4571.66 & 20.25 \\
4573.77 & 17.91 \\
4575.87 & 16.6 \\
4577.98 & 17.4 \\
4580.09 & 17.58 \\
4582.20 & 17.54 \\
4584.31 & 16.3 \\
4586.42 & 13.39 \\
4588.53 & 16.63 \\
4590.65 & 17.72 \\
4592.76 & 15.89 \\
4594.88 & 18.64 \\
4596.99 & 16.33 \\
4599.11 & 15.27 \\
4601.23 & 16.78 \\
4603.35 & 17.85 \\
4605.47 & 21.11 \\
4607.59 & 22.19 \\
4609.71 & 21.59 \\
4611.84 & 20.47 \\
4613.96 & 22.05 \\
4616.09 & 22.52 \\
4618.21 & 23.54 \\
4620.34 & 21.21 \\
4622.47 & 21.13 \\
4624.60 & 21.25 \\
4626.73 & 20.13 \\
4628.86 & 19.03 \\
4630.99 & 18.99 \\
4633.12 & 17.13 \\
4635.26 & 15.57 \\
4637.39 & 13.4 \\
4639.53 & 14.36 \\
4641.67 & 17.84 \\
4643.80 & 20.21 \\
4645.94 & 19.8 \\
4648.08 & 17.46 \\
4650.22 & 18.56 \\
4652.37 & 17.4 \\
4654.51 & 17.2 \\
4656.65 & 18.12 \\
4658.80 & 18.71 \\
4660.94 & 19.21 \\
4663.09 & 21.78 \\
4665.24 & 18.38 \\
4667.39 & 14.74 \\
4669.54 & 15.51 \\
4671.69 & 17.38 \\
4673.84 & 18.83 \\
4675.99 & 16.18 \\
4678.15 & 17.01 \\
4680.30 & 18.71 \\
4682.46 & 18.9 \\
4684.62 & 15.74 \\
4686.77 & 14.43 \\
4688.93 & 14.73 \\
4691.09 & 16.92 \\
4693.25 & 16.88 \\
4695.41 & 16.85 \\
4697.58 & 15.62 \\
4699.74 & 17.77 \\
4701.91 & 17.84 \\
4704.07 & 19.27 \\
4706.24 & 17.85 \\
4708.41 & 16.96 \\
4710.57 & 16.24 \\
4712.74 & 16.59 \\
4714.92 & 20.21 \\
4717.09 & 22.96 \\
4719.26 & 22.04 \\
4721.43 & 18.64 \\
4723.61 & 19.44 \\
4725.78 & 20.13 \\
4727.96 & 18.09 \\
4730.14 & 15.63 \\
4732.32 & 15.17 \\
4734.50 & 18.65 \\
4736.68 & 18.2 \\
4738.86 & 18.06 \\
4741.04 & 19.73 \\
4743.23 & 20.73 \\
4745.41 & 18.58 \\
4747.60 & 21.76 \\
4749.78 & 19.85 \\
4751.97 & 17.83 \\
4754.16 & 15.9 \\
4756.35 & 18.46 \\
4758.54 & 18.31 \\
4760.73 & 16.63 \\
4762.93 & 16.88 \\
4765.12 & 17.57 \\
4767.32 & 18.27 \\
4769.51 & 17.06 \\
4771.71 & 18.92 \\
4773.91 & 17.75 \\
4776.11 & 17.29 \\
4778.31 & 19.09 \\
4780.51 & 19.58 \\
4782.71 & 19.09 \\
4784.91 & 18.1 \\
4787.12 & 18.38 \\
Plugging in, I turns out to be 2.4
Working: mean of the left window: 18.8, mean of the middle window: 16.4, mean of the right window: 18.6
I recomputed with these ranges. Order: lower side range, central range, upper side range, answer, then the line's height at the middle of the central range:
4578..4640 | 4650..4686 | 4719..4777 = 1.3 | 18.4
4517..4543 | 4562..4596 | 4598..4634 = 2.7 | 18.9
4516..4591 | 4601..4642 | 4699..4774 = -3.5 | 18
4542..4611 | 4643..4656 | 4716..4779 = -0.1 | 18.2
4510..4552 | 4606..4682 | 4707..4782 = -3.0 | 18.1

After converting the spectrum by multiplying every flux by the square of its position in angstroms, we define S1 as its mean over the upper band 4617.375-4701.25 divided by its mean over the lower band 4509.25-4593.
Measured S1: 1.06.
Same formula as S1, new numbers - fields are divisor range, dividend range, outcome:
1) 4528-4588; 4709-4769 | 1.12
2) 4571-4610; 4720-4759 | 1.12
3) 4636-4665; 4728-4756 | 1.06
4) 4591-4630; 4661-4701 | 0.89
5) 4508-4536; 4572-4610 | 1.06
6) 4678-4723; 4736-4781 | 1.06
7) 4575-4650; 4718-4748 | 1.08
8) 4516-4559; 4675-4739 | 1.07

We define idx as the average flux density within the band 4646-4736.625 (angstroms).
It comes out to 17.8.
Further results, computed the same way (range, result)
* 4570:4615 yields 18.1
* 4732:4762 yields 18.5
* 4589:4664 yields 18.8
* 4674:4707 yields 17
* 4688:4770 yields 18.1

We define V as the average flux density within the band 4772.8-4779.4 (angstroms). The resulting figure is 18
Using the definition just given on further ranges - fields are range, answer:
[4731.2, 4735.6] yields 16.9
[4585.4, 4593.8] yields 15.9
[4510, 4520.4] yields 17.7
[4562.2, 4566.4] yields 18.5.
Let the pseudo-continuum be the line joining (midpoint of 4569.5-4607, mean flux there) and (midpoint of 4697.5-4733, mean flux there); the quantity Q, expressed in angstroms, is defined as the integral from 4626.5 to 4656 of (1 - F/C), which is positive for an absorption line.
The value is 0.3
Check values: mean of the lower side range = 17.4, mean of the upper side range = 18.4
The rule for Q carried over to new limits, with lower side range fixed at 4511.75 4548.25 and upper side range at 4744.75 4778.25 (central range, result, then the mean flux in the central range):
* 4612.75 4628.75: -3.36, 21.5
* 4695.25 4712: 0.61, 17.3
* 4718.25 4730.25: -0.82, 19.2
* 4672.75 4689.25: 0.93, 16.9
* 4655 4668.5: -0.42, 18.4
